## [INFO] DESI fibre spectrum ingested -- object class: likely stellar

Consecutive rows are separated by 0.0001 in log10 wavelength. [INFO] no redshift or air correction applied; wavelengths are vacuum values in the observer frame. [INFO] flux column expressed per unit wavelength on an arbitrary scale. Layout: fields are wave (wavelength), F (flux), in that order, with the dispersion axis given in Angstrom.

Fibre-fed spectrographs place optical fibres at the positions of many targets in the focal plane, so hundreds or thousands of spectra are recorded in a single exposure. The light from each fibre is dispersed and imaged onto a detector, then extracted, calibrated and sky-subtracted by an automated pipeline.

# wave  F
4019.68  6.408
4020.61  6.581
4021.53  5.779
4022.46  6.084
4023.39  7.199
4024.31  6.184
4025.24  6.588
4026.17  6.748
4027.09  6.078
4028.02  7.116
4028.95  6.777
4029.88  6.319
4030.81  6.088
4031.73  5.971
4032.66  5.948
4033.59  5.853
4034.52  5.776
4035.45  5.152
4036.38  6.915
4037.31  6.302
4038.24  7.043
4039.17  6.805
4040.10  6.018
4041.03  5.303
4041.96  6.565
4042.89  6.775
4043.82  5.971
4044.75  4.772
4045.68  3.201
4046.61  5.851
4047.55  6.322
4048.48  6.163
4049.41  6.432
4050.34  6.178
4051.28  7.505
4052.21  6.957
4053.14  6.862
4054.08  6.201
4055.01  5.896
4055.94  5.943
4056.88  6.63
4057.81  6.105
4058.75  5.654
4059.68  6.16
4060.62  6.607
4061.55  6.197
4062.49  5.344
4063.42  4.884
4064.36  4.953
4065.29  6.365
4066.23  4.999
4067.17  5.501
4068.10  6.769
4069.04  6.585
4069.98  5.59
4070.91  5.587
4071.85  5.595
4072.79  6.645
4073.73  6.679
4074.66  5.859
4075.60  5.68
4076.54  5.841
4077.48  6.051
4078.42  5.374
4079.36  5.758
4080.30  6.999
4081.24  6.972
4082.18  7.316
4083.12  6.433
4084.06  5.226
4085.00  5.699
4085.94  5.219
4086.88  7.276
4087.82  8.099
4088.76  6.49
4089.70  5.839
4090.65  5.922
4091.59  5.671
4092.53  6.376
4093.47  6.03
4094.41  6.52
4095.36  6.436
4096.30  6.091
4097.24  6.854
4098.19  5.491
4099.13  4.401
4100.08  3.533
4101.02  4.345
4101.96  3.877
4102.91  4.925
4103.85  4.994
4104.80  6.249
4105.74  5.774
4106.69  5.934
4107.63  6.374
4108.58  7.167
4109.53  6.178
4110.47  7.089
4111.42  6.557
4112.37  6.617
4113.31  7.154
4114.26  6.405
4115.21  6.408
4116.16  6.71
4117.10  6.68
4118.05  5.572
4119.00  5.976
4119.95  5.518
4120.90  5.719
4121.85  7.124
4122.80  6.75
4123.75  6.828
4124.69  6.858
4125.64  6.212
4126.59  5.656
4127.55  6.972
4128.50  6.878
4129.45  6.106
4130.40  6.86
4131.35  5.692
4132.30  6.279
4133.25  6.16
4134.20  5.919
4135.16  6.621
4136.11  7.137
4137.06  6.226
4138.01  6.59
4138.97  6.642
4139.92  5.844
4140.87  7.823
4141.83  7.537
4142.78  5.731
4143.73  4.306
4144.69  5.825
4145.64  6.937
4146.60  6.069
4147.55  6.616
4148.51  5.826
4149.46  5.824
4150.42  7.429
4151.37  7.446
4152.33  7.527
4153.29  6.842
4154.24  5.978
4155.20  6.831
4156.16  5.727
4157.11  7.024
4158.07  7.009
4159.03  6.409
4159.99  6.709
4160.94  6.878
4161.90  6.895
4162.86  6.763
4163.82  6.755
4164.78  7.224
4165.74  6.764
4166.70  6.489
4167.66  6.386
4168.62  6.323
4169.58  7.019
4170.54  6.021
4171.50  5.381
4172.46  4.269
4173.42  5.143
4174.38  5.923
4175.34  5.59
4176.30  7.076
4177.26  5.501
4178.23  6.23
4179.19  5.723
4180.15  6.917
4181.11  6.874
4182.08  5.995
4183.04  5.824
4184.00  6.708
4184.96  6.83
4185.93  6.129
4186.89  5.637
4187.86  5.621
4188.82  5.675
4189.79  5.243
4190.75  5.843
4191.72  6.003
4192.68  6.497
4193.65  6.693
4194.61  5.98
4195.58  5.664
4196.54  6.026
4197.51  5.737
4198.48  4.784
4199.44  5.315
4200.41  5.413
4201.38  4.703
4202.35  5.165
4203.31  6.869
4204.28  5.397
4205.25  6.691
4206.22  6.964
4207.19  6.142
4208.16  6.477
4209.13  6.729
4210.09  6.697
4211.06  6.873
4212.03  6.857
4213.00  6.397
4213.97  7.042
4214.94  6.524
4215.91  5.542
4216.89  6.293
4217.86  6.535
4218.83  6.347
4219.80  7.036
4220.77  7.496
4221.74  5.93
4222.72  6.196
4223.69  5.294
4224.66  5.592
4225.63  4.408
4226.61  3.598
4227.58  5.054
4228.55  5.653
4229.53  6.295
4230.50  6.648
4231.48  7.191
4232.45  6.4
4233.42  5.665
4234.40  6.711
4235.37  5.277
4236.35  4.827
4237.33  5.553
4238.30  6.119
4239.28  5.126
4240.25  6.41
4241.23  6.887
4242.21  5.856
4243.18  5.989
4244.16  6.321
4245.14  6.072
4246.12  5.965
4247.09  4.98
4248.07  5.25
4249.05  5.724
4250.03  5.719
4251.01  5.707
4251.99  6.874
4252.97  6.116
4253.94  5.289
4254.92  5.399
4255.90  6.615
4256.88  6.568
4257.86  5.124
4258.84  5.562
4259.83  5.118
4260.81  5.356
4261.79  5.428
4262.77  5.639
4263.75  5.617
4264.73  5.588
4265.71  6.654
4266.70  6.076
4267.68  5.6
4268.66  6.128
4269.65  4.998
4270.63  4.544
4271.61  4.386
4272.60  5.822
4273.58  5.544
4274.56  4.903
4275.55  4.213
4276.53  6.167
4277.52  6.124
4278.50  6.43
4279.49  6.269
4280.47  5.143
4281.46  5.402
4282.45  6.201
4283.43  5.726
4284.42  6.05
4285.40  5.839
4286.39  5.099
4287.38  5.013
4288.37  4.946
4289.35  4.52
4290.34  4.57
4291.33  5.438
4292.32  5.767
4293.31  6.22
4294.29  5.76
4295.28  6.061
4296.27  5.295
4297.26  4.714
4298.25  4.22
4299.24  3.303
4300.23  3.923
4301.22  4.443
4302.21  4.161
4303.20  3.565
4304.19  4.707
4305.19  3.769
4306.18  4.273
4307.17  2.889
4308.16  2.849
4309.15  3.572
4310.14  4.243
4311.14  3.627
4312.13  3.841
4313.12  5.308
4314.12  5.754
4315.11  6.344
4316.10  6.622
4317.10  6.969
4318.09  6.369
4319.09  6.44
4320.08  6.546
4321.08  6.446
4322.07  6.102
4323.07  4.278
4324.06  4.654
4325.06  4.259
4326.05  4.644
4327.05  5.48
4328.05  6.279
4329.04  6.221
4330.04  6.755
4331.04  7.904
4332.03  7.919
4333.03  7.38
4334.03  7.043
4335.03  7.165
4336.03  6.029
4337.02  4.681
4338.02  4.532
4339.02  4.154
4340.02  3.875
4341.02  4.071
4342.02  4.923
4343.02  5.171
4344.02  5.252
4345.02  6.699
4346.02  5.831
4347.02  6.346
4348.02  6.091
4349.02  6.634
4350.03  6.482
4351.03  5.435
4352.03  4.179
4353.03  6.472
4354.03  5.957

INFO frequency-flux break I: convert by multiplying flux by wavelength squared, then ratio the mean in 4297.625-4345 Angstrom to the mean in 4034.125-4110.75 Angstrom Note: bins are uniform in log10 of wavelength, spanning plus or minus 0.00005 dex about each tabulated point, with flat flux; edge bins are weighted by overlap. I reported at 1.0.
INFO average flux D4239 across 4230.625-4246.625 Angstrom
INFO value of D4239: 6.04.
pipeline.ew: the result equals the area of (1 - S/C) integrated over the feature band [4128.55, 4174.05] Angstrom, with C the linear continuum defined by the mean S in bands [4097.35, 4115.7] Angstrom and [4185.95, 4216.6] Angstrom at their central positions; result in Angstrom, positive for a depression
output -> -4.0 Angstrom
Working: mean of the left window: 5.78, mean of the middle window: 6.42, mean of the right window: 6.04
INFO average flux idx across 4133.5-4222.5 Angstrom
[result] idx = 6.29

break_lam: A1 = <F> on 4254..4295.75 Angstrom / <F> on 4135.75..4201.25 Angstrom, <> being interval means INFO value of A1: 0.89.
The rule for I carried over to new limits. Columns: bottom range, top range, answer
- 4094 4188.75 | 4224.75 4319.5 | 0.92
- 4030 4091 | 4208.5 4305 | 1.02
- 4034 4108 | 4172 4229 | 1.07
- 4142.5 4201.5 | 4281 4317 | 0.83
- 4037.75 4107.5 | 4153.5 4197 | 1.10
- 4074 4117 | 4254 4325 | 0.95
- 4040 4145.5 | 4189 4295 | 1.02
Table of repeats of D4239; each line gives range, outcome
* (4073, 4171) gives 6.3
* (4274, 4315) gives 4.9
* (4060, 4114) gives 5.98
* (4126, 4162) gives 6.49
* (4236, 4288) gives 5.68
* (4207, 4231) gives 6.15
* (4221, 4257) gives 5.82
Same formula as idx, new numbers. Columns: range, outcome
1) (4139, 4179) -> 6.39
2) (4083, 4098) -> 6.24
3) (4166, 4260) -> 5.99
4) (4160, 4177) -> 6.29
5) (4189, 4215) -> 6.09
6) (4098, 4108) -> 5.06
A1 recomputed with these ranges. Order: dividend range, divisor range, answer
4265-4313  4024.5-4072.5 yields 0.82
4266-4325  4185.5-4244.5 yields 0.86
